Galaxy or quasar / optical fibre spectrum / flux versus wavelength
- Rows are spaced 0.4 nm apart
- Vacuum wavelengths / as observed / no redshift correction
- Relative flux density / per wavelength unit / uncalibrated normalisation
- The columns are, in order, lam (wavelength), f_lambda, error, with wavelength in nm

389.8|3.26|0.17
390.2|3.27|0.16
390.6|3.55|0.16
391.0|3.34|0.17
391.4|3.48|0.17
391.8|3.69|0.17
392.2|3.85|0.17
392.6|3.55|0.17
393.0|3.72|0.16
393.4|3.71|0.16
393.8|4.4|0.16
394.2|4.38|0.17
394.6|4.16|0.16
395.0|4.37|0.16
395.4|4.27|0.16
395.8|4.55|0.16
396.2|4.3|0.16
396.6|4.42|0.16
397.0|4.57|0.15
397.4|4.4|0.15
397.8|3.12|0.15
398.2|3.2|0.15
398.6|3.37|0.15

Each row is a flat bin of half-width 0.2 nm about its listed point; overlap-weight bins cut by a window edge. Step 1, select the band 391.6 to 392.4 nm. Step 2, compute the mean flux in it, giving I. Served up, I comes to 3.77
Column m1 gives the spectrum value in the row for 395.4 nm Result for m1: 4.27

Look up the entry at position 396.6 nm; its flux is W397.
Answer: 4.42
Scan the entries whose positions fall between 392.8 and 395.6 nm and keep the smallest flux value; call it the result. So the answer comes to 3.71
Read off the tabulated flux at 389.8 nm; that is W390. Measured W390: 3.26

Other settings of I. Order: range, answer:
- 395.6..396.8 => 4.42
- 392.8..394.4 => 4.05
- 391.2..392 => 3.59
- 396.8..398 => 4.03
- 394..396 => 4.35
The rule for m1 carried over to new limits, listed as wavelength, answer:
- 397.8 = 3.12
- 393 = 3.72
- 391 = 3.34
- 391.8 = 3.69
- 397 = 4.57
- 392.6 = 3.55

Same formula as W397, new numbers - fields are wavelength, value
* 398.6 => 3.37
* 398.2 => 3.2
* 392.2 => 3.85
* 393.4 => 3.71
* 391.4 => 3.48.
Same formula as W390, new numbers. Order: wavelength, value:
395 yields 4.37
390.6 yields 3.55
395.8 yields 4.55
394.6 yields 4.16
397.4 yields 4.4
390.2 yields 3.27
